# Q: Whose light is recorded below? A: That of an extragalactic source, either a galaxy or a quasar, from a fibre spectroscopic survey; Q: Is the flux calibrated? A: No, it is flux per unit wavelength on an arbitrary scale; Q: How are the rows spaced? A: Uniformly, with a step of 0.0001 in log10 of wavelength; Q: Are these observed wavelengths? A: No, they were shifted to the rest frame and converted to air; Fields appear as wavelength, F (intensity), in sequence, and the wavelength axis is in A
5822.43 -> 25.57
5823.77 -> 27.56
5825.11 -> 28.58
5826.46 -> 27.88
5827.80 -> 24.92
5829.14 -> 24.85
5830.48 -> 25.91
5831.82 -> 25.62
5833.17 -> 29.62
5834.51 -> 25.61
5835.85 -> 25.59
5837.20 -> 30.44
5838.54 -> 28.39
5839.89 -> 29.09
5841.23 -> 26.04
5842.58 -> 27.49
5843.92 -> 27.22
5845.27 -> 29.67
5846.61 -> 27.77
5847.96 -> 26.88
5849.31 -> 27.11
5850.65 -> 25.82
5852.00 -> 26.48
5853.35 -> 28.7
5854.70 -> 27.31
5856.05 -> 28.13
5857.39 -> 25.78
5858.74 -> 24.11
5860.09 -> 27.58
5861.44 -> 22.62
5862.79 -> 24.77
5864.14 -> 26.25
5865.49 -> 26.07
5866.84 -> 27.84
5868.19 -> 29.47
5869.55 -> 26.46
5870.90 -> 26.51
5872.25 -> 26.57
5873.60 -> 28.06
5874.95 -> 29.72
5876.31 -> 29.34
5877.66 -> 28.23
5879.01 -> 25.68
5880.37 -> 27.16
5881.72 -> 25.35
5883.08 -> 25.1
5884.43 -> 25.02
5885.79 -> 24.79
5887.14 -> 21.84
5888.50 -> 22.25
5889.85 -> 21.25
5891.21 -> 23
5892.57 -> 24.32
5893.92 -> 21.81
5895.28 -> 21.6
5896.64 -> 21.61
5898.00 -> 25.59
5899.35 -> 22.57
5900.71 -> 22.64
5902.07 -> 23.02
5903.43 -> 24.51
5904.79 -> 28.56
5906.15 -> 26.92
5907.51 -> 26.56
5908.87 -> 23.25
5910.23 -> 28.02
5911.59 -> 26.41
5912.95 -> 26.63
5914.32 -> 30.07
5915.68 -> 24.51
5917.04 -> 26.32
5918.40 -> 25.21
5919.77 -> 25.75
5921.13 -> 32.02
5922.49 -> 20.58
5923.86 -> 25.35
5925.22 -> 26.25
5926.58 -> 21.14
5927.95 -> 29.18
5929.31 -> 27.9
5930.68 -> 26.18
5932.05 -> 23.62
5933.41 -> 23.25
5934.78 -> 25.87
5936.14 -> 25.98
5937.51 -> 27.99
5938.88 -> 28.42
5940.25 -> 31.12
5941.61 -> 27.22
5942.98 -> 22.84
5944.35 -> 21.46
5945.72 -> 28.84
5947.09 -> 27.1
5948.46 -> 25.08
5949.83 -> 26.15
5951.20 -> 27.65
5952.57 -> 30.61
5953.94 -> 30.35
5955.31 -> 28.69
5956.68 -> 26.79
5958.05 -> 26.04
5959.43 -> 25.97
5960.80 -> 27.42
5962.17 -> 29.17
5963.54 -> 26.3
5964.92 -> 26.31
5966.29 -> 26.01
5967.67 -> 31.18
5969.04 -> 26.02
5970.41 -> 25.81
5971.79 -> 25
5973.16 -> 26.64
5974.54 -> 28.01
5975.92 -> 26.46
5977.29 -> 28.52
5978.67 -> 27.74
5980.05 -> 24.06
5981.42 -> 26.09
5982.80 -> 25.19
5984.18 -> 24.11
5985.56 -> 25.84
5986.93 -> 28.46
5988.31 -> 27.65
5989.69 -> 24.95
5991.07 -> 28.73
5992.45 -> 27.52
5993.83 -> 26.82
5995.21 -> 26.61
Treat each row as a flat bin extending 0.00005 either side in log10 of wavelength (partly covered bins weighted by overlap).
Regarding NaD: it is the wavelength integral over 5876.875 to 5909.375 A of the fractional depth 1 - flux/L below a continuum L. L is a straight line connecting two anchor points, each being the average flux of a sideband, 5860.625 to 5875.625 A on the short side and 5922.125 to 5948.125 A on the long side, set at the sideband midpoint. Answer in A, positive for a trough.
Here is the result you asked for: 2.62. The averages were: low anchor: 26.8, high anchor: 25.9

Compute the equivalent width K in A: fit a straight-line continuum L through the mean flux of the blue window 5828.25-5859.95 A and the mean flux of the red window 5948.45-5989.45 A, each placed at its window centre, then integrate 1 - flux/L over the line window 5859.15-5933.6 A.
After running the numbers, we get 4.3 A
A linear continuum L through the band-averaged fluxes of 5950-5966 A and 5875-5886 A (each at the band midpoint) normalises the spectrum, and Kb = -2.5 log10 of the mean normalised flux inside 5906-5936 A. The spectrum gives 0.05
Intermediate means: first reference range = 26.6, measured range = 25.9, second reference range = 27.7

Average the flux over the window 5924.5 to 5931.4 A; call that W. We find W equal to 26.1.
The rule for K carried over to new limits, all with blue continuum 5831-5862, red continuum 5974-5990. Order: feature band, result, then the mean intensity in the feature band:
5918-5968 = -0.04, 26.6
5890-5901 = 1.65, 22.8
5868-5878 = -0.37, 28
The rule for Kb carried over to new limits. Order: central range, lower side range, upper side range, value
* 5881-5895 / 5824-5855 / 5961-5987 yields 0.16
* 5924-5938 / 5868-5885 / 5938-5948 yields 0.04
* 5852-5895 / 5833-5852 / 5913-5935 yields 0.05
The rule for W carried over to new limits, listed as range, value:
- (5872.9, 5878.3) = 28.8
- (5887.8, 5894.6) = 22.5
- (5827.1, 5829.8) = 25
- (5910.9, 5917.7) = 26.8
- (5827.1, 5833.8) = 26.2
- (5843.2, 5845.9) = 28.4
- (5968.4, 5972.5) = 25.6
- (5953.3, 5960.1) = 27.5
